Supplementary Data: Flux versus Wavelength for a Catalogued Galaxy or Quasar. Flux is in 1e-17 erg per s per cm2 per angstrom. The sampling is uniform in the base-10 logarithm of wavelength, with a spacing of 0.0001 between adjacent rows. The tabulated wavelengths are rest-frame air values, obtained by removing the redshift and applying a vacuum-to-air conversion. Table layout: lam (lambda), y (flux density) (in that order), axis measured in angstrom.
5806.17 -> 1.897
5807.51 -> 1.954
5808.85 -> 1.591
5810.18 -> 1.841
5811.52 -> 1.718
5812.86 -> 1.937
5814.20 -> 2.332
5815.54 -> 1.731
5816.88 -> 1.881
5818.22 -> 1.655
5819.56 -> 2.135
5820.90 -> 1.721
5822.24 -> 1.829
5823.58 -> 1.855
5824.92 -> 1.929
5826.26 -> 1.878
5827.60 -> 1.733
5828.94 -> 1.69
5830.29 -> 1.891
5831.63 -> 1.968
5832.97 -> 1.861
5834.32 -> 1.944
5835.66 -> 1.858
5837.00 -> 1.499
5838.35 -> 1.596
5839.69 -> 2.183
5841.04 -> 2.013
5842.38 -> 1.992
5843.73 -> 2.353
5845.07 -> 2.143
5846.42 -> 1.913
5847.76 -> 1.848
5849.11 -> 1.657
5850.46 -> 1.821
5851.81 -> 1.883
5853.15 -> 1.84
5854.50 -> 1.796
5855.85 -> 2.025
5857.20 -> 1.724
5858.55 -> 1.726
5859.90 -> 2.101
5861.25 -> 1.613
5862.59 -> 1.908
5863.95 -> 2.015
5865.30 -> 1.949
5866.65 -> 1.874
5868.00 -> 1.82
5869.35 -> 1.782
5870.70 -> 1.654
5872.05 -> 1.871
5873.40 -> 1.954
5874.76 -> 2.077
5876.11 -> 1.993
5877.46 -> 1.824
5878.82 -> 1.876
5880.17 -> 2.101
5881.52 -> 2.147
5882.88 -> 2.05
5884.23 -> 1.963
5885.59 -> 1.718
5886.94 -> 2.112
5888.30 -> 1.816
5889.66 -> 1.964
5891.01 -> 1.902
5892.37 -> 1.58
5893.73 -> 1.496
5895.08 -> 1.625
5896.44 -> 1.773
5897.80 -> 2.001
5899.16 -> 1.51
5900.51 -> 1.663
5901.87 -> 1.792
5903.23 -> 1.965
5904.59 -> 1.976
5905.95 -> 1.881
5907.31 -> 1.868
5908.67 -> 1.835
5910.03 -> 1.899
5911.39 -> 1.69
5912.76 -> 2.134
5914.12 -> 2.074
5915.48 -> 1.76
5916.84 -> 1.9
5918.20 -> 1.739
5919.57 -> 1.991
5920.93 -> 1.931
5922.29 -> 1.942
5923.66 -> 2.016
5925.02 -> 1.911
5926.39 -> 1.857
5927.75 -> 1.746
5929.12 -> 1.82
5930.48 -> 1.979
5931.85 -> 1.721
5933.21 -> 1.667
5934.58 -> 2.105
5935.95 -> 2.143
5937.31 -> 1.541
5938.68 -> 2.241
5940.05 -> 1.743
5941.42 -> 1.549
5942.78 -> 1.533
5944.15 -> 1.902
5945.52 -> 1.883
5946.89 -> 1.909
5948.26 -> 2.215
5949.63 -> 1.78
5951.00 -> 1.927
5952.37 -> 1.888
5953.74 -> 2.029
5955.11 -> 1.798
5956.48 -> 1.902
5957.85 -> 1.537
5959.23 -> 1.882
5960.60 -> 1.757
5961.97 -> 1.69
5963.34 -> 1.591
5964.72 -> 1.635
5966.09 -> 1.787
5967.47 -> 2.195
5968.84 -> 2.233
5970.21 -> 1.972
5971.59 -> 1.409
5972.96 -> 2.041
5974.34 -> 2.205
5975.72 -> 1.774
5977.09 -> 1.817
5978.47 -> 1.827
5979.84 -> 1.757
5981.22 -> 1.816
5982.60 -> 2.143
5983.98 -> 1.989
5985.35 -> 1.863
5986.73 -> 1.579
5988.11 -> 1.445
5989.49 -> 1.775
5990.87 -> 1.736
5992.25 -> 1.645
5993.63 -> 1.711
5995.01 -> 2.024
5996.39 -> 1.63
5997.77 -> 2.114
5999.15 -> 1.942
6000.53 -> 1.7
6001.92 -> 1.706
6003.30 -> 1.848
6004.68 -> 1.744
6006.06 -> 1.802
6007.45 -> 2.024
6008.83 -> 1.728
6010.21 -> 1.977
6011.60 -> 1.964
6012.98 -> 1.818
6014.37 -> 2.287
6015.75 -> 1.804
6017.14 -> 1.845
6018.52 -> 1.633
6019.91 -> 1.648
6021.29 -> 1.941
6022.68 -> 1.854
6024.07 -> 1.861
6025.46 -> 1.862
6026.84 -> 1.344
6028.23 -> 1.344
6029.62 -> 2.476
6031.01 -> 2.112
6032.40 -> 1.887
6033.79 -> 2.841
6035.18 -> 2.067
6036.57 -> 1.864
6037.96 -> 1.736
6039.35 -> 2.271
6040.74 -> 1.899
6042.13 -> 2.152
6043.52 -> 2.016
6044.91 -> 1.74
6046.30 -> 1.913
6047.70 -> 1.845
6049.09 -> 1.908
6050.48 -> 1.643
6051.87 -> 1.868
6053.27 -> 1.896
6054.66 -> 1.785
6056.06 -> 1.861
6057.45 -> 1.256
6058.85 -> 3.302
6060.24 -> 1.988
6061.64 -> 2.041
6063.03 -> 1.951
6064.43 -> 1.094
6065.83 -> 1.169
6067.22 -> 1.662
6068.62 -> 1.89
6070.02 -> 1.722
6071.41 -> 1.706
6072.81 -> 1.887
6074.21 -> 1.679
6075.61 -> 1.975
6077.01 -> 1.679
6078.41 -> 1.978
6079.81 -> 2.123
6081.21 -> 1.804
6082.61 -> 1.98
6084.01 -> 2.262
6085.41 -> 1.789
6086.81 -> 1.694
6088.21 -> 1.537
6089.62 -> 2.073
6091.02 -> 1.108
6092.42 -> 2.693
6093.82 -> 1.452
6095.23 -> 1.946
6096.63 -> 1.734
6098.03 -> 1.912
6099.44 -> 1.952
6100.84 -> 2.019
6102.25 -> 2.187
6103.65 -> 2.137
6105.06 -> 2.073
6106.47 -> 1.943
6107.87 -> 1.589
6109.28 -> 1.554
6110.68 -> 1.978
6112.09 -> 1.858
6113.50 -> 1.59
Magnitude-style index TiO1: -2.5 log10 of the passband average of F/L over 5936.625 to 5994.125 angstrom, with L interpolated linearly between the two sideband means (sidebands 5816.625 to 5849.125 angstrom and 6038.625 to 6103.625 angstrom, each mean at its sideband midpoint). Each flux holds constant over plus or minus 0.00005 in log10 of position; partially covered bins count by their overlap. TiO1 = 0.031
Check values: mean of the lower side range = 1.89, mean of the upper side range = 1.87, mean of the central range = 1.83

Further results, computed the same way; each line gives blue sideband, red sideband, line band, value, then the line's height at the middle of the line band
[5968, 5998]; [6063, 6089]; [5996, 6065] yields -0.06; 1.8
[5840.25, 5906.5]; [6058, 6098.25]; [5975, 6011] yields 0.03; 1.86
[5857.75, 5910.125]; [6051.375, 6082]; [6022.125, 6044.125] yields -0.08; 1.84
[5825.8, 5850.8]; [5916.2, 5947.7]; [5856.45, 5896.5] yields 0.00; 1.88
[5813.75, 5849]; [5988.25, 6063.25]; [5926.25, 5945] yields 0.04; 1.9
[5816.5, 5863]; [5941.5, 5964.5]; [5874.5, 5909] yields -0.01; 1.85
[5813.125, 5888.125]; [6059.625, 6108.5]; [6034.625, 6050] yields -0.05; 1.85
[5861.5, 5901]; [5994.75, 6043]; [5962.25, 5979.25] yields 0.01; 1.89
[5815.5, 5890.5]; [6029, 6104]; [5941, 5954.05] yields 0.02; 1.9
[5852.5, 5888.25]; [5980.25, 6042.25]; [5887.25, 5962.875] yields 0.03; 1.89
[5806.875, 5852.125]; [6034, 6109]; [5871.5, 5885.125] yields -0.06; 1.88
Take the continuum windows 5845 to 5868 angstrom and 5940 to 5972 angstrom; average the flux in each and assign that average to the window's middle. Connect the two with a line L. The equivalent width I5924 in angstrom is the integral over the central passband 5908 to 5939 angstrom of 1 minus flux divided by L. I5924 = -0.9 angstrom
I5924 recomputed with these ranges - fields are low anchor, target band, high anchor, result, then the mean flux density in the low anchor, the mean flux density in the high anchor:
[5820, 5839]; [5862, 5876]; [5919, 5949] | -0.5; 1.81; 1.88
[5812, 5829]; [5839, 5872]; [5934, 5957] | -0.4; 1.87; 1.89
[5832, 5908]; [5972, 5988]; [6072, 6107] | 0.2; 1.87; 1.9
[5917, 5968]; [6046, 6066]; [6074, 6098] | 0.1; 1.85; 1.86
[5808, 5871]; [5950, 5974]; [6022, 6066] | 0.6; 1.87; 1.91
